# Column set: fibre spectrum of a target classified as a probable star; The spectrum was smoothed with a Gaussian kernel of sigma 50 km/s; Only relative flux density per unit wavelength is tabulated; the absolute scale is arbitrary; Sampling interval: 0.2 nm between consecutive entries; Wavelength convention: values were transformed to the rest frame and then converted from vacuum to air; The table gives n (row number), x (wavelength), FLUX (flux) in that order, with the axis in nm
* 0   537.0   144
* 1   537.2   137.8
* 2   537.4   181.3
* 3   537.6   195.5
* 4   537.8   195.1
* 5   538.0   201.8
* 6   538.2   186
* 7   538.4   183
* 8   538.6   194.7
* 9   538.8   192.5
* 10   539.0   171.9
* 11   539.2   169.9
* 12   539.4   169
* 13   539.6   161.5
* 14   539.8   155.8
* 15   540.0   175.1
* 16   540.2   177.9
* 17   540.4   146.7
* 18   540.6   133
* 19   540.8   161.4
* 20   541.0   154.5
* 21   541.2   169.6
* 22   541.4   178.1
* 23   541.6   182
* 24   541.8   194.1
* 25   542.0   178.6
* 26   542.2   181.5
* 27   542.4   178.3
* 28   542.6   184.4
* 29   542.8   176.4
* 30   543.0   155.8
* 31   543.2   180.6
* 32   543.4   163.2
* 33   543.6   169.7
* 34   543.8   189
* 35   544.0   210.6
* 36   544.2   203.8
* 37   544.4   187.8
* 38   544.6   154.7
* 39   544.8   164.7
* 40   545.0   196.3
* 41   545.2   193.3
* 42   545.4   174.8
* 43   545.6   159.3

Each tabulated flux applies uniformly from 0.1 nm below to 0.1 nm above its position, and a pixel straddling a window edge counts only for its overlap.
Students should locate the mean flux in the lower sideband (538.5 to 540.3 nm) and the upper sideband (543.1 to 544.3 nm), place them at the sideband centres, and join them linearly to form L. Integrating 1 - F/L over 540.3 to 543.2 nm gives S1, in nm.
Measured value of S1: 0.17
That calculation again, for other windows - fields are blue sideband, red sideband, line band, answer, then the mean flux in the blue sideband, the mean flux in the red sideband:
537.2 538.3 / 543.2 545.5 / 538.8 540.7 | 0.223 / 187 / 182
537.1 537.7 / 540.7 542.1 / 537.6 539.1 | -0.153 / 172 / 174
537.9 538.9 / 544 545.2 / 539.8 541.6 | 0.250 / 192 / 185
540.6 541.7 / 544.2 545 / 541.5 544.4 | -0.180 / 166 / 177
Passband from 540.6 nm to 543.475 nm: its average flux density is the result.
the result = 173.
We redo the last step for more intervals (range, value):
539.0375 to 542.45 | 169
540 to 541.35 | 159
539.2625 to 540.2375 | 167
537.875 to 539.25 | 186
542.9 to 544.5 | 183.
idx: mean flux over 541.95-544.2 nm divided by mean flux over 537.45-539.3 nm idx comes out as 1.0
